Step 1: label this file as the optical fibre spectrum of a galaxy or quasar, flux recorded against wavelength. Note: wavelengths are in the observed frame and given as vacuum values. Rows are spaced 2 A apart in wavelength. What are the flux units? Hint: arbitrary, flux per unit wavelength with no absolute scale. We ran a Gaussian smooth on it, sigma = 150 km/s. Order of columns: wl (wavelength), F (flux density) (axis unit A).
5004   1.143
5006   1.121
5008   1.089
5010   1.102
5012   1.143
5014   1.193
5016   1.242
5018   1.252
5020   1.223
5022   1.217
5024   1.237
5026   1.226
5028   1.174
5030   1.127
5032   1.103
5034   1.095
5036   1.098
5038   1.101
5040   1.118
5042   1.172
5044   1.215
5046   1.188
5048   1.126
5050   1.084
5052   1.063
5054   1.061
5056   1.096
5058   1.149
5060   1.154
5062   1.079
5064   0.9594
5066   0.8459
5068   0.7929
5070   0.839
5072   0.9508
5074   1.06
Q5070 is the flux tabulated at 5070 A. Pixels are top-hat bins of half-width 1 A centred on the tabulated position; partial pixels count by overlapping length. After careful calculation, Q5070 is 0.839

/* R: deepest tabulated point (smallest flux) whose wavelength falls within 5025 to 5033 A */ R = 1.103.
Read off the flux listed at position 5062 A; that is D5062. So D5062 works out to 1.079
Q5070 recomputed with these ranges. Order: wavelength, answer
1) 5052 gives 1.063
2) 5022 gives 1.217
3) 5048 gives 1.126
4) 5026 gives 1.226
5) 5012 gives 1.143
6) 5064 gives 0.9594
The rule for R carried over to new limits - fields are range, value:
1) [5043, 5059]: 1.061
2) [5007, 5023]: 1.089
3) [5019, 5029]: 1.174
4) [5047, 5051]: 1.084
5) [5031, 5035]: 1.095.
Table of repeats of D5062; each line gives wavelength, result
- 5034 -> 1.095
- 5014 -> 1.193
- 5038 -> 1.101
